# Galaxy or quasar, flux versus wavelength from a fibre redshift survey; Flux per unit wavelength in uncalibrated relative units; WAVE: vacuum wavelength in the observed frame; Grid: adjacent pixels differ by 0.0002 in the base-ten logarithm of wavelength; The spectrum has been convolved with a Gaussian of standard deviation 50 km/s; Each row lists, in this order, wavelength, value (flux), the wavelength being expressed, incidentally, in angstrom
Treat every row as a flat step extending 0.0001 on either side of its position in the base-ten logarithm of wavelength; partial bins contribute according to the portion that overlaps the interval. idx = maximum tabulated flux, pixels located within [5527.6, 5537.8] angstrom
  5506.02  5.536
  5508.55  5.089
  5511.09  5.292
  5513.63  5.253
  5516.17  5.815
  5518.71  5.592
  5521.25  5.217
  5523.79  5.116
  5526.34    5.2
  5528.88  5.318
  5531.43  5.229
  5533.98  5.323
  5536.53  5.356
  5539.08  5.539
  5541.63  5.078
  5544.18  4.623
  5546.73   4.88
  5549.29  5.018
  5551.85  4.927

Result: 5.356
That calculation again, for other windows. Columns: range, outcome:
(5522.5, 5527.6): 5.2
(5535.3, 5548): 5.539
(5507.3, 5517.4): 5.815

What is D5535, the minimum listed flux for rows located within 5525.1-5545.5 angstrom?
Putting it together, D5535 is 4.623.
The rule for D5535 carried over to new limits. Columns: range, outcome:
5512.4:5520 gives 5.253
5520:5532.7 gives 5.116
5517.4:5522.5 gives 5.217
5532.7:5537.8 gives 5.323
